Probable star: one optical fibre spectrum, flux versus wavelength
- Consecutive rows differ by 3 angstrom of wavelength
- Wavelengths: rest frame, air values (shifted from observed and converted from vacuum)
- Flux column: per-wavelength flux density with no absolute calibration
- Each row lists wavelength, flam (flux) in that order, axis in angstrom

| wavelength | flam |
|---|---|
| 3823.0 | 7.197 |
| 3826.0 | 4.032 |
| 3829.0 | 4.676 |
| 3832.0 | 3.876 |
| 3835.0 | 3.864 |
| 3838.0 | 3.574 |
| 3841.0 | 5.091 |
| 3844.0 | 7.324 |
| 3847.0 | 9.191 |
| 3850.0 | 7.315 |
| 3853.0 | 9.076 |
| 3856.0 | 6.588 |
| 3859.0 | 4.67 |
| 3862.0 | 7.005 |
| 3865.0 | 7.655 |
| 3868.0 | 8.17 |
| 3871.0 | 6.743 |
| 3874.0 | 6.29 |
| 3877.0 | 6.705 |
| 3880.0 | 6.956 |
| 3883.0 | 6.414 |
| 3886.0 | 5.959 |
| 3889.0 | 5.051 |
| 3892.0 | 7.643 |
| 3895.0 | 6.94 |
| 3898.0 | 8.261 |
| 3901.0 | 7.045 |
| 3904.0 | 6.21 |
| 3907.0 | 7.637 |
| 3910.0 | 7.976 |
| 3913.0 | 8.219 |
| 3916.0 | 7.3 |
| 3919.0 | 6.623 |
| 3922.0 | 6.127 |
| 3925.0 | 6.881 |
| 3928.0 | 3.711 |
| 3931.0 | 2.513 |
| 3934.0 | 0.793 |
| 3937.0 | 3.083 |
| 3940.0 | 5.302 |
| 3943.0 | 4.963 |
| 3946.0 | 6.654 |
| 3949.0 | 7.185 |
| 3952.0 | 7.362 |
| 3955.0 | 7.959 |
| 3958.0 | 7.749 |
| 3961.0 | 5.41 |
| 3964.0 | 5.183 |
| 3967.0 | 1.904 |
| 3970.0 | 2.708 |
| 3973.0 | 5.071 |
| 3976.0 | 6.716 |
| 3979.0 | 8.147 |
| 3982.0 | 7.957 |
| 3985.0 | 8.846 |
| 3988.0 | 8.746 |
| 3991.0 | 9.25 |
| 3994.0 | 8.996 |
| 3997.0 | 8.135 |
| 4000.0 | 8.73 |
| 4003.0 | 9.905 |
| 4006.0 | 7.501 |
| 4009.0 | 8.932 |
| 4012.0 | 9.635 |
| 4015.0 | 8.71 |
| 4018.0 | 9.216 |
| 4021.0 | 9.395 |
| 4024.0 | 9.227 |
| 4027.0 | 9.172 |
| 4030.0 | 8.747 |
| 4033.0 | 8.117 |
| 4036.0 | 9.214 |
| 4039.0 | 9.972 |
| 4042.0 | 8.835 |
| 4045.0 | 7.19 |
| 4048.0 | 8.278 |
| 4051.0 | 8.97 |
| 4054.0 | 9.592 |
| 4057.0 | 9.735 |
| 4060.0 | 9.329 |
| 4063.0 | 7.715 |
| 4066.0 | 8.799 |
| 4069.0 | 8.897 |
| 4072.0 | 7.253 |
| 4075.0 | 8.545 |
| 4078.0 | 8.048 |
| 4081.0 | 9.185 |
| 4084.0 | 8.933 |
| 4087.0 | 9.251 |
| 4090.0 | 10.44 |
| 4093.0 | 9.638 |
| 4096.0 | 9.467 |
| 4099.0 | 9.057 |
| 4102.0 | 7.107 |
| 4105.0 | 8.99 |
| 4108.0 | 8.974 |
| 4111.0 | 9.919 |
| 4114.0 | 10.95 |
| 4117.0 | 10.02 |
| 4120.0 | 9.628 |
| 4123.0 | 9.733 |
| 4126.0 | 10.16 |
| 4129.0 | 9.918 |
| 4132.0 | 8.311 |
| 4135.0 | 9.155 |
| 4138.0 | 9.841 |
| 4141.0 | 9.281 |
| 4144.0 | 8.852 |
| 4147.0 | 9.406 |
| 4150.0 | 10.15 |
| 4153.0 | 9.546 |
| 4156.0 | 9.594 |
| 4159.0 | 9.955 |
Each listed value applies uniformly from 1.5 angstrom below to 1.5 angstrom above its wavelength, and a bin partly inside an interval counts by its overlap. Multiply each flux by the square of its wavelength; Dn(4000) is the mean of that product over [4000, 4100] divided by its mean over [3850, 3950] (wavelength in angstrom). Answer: 1.53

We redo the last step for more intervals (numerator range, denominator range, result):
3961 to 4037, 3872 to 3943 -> 1.37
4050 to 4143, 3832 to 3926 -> 1.52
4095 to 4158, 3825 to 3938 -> 1.73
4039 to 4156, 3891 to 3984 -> 1.64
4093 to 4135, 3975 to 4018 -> 1.15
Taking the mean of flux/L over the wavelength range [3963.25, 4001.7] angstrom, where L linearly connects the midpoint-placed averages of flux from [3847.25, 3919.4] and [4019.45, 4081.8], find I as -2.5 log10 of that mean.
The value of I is 0.16 mag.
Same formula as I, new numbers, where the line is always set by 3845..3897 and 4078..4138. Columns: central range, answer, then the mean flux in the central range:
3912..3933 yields 0.289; 5.73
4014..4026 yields -0.081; 9.16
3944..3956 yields 0.090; 7.17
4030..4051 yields 0.008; 8.64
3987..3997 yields -0.085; 8.88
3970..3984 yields 0.221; 6.58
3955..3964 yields 0.195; 6.58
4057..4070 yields 0.017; 8.8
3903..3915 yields -0.027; 7.56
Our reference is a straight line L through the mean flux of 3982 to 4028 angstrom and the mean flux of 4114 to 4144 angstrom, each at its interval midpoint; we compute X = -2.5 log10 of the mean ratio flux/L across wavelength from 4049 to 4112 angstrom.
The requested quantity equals 0.048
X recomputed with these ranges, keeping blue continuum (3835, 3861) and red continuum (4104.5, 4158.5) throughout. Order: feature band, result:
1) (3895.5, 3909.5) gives -0.04 mag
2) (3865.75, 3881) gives -0.04 mag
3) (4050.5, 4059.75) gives -0.09 mag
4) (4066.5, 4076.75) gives 0.08 mag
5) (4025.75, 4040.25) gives -0.06 mag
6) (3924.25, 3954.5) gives 0.46 mag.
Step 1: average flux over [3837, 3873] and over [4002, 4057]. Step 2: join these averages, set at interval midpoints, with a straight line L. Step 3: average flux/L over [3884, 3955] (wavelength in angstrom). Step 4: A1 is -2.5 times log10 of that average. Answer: 0.24 mag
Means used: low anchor 6.9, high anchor 8.94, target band 6.11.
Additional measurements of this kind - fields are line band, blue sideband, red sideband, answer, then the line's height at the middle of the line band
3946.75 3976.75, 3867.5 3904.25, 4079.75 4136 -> 0.32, 7.68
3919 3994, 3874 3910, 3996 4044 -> 0.32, 7.9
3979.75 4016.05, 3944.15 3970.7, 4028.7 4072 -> -0.23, 7.13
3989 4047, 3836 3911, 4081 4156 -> -0.06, 8.37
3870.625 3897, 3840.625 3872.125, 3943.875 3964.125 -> 0.09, 7.13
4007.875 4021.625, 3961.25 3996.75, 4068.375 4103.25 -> -0.23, 7.41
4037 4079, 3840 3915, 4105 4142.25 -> 0.03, 8.95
